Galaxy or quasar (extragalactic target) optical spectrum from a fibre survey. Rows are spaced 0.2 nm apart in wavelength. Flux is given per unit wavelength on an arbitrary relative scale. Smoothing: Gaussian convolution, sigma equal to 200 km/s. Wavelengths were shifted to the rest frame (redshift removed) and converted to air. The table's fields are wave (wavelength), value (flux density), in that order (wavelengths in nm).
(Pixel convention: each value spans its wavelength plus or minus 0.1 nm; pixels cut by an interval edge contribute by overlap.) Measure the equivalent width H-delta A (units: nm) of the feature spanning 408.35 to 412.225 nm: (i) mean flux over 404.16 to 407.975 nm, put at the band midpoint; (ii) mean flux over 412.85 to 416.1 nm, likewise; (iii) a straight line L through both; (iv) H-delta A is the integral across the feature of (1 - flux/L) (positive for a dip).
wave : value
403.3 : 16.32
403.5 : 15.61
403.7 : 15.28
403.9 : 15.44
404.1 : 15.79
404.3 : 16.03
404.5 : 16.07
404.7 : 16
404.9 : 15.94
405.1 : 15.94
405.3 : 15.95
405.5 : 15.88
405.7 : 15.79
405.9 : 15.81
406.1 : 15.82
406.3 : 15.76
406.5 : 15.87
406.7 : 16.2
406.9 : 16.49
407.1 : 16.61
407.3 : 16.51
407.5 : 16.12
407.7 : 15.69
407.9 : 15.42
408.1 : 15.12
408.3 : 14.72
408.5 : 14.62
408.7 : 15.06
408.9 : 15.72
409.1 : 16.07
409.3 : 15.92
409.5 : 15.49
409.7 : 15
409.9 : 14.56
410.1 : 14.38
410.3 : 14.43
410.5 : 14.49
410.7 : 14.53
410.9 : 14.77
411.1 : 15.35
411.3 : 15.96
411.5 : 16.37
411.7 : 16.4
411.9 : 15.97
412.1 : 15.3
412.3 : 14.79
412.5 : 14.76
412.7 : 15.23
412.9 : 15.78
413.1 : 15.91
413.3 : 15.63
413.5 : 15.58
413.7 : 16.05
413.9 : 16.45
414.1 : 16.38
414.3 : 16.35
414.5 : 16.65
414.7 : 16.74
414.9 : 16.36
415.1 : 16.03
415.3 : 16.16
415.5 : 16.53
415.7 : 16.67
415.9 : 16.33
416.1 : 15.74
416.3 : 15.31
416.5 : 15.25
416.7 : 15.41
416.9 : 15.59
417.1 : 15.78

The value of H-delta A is 0.20 nm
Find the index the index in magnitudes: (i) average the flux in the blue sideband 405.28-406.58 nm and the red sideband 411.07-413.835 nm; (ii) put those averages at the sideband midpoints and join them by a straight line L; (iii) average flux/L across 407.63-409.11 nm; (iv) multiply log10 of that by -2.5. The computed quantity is 0.04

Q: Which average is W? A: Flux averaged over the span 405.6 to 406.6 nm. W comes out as 15.8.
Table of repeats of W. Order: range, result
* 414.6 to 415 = 16.5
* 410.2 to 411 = 14.6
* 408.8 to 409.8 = 15.6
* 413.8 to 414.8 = 16.5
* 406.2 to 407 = 16.1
